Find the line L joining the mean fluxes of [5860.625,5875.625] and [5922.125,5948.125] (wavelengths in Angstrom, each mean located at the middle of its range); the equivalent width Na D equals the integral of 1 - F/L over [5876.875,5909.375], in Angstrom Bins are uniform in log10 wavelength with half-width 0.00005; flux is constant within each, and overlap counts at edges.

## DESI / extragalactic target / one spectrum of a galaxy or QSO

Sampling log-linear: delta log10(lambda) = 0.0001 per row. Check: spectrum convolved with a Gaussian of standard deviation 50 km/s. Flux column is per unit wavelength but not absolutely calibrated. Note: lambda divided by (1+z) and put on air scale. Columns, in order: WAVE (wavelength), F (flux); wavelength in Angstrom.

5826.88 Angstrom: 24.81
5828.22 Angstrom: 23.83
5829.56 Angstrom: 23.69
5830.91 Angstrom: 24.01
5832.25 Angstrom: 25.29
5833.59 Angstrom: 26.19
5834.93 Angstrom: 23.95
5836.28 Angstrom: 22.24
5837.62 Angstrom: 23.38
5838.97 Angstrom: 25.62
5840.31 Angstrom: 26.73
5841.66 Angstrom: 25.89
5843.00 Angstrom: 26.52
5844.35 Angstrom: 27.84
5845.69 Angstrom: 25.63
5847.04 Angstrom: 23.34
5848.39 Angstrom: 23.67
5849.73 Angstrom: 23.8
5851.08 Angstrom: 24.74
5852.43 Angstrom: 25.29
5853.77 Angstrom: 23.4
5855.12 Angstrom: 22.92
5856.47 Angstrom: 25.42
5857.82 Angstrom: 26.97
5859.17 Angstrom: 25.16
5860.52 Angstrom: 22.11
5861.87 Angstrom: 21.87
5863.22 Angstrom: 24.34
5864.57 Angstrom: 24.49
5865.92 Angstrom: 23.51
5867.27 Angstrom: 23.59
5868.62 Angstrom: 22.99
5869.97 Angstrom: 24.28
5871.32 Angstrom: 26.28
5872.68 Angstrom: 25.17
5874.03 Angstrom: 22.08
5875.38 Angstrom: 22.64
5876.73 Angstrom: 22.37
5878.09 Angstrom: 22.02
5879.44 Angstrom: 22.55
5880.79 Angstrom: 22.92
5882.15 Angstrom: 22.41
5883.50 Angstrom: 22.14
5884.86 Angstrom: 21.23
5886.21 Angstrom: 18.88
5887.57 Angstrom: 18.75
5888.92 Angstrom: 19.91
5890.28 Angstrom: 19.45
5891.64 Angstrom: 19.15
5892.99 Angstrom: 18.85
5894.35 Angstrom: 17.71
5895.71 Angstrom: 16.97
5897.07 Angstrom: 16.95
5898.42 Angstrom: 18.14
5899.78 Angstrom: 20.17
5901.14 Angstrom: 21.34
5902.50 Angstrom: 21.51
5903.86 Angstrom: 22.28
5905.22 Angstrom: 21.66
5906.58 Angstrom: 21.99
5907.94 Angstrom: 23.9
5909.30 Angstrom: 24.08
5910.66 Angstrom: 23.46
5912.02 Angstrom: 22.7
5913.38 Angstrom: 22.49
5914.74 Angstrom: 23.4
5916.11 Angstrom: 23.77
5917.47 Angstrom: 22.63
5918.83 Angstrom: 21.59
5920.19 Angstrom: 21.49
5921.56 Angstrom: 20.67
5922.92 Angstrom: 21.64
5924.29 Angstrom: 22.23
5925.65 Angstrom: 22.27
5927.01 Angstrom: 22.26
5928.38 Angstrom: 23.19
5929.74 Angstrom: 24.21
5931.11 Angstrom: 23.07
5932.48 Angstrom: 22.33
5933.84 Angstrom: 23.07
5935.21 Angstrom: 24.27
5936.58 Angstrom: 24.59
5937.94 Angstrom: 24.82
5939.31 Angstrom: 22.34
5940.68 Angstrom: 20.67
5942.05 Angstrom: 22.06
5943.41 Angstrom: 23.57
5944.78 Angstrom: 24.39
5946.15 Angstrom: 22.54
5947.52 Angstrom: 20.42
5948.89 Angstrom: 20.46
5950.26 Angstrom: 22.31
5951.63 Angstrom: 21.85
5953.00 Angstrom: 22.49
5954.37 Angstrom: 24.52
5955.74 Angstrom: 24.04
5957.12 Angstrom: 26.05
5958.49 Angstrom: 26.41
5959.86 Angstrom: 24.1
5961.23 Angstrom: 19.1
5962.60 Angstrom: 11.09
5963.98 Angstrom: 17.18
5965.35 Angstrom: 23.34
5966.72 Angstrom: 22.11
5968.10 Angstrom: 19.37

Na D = 3.9 Angstrom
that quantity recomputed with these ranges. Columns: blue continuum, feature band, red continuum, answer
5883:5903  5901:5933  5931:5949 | -2.1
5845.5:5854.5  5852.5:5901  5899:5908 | 2.1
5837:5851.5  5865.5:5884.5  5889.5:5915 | -0.2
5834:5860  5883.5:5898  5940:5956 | 3.0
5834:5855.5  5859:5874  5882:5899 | -1.2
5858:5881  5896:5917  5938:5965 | 1.0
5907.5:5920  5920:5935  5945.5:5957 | 0.2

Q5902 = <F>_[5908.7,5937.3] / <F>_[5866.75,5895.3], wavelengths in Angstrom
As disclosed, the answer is 1.06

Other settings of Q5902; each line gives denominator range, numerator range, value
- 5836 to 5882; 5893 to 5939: 0.91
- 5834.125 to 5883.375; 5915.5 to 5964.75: 0.93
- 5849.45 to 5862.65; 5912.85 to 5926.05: 0.92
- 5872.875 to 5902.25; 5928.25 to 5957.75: 1.13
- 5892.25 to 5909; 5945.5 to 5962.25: 1.12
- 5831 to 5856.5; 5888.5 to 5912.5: 0.83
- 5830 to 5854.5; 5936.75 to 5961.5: 0.93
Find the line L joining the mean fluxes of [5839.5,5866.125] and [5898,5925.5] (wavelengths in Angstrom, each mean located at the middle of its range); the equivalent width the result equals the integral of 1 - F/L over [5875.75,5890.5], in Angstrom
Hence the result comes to 1.35 Angstrom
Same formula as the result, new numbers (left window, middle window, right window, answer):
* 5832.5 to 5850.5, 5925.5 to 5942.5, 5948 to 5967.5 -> -0.48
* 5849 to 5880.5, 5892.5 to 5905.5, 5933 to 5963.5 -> 2.10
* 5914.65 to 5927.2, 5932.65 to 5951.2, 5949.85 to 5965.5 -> -0.64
